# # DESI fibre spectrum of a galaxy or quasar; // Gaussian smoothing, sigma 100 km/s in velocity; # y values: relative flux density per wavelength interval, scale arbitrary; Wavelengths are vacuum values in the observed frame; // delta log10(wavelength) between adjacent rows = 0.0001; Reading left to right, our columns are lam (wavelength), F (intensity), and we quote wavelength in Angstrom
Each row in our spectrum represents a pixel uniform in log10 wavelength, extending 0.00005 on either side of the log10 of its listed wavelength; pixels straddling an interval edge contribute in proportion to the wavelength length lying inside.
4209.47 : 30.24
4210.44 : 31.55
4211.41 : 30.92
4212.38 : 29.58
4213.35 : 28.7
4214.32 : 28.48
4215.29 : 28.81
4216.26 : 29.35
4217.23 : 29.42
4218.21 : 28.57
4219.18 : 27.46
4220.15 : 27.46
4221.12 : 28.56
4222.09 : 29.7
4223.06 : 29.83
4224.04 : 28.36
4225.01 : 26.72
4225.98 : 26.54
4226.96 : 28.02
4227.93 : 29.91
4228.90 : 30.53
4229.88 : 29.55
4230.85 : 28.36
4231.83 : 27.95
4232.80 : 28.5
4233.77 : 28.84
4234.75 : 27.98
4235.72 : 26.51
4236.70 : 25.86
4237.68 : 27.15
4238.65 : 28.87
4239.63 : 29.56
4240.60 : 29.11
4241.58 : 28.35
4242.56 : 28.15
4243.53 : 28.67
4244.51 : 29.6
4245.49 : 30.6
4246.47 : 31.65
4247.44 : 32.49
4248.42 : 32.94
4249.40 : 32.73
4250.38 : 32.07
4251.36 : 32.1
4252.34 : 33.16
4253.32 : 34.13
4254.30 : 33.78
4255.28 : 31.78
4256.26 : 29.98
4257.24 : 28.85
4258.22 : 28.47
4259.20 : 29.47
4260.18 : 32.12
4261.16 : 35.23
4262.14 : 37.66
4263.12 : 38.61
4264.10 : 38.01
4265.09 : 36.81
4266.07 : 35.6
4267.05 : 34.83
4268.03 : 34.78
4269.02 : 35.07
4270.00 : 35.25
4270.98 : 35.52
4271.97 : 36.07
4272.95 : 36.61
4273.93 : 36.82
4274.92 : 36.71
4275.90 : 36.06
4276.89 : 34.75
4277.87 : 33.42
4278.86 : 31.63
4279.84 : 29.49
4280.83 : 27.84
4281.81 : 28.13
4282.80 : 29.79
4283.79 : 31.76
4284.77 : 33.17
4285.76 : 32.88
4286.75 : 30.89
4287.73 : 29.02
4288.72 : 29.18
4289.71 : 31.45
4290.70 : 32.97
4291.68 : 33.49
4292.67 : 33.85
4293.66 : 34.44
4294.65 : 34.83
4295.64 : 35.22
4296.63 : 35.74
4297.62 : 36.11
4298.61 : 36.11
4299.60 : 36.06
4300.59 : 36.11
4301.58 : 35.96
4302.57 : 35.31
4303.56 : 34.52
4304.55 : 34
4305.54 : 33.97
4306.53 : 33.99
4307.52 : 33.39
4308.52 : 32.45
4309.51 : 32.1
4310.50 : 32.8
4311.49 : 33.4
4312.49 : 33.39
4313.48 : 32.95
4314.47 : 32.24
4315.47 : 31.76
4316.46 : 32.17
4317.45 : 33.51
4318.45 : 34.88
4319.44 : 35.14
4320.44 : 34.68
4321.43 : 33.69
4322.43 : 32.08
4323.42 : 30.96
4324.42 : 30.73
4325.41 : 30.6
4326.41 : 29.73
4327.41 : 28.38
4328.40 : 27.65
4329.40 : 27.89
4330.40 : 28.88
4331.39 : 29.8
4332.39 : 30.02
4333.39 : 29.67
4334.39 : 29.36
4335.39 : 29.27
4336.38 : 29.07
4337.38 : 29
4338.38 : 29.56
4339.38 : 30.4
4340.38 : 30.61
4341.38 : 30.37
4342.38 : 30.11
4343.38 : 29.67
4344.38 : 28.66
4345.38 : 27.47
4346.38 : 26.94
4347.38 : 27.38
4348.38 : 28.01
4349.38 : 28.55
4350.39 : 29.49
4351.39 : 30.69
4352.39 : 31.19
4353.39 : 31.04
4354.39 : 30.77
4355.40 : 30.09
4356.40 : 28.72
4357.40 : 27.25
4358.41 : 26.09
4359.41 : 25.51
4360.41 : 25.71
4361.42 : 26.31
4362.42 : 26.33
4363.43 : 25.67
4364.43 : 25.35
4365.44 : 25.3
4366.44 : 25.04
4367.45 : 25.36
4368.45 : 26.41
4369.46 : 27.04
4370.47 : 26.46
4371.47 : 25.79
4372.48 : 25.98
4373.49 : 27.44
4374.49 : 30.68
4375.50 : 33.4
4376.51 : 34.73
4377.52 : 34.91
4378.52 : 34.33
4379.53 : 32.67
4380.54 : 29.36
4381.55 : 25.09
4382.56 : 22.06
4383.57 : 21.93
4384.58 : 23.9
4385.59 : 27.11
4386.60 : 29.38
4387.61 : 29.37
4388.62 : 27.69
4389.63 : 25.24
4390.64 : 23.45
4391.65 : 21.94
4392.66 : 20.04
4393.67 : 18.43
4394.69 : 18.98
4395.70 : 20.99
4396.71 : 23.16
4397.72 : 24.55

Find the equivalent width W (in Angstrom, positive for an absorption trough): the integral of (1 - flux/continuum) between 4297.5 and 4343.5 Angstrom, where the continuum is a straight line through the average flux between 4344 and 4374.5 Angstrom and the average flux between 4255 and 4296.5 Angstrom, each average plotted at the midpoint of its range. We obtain -2.7 Angstrom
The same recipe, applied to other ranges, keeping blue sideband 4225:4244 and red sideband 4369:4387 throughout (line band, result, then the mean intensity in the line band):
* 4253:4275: -4.7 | 34.4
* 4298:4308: -2.3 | 35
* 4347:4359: -0.3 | 29.1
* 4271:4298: -4.5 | 33.1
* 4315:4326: -1.7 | 32.7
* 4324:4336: -0.4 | 29.3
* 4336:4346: -0.4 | 29.5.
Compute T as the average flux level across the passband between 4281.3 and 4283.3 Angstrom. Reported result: 28.9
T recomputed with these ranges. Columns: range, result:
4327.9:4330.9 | 28.2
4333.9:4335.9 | 29.4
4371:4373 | 25.8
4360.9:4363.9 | 26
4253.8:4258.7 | 30.6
